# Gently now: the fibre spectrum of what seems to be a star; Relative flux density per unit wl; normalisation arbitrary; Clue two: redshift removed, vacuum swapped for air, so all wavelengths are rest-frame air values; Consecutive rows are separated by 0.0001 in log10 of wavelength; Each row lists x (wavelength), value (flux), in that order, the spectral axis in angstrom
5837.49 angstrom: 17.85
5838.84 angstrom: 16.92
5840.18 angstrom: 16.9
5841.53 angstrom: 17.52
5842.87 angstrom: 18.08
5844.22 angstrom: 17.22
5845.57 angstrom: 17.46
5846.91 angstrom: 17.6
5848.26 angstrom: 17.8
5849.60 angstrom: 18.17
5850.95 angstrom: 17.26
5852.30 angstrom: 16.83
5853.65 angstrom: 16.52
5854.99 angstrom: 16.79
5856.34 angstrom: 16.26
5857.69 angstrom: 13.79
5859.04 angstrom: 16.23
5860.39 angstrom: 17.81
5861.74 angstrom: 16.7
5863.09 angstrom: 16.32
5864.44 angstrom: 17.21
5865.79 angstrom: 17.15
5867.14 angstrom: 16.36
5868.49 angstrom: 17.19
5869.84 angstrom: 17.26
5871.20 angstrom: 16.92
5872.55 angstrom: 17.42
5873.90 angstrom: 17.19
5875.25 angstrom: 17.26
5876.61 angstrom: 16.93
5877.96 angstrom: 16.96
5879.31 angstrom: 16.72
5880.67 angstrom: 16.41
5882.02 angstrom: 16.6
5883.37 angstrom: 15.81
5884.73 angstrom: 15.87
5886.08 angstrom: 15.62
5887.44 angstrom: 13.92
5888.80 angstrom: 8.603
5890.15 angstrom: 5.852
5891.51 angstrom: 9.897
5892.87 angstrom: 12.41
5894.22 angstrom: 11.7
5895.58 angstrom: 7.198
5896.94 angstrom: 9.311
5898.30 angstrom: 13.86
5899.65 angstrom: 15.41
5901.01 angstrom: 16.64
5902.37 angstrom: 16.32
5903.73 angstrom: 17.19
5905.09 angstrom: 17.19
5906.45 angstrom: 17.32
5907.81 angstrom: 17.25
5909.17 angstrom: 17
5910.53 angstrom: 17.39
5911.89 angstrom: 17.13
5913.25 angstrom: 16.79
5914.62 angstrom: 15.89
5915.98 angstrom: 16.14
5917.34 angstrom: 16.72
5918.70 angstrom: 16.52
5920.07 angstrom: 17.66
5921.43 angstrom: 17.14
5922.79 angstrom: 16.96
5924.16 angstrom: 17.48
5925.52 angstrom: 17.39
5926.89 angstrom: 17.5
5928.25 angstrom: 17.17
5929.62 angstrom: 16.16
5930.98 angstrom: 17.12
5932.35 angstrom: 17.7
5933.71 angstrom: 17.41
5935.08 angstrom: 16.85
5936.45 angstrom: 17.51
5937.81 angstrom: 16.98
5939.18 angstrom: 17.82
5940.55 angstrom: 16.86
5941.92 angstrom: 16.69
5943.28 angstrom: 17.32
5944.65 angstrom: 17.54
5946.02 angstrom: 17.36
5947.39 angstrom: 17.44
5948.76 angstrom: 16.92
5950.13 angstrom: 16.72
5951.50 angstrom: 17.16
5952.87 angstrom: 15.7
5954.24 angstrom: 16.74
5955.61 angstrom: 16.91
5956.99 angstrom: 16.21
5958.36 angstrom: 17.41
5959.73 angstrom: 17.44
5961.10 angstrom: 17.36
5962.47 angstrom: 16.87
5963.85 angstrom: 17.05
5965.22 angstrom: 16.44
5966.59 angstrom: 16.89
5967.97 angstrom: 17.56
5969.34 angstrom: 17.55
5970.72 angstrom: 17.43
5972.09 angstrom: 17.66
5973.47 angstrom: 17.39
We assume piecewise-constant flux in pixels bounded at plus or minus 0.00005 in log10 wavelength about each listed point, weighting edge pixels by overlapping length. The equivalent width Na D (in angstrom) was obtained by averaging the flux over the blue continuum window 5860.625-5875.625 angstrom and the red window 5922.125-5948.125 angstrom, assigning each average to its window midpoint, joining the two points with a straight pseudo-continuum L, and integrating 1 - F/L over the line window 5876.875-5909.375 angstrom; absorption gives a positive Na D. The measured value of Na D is 5.5 angstrom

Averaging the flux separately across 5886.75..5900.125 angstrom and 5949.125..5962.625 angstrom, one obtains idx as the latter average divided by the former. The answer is 1.6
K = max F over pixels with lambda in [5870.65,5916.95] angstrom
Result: 17.42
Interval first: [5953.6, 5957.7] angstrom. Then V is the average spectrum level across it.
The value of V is 16.6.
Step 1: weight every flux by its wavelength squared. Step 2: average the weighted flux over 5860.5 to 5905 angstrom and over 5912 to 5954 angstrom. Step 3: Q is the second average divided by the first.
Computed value 1.2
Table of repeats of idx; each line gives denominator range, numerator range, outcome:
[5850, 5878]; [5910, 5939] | 1.02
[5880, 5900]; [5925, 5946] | 1.37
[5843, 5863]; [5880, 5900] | 0.74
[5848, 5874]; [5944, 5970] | 1.01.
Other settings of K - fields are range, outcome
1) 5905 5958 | 17.82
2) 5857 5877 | 17.81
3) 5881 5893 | 16.6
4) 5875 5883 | 17.26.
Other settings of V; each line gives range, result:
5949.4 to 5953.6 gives 16.5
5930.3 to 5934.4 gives 17.4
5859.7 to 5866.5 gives 17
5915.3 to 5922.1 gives 16.8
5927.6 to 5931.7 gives 16.8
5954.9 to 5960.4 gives 17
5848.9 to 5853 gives 17.4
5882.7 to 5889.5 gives 13.9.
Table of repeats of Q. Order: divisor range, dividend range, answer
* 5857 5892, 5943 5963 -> 1.12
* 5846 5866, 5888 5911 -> 0.82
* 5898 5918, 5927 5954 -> 1.04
